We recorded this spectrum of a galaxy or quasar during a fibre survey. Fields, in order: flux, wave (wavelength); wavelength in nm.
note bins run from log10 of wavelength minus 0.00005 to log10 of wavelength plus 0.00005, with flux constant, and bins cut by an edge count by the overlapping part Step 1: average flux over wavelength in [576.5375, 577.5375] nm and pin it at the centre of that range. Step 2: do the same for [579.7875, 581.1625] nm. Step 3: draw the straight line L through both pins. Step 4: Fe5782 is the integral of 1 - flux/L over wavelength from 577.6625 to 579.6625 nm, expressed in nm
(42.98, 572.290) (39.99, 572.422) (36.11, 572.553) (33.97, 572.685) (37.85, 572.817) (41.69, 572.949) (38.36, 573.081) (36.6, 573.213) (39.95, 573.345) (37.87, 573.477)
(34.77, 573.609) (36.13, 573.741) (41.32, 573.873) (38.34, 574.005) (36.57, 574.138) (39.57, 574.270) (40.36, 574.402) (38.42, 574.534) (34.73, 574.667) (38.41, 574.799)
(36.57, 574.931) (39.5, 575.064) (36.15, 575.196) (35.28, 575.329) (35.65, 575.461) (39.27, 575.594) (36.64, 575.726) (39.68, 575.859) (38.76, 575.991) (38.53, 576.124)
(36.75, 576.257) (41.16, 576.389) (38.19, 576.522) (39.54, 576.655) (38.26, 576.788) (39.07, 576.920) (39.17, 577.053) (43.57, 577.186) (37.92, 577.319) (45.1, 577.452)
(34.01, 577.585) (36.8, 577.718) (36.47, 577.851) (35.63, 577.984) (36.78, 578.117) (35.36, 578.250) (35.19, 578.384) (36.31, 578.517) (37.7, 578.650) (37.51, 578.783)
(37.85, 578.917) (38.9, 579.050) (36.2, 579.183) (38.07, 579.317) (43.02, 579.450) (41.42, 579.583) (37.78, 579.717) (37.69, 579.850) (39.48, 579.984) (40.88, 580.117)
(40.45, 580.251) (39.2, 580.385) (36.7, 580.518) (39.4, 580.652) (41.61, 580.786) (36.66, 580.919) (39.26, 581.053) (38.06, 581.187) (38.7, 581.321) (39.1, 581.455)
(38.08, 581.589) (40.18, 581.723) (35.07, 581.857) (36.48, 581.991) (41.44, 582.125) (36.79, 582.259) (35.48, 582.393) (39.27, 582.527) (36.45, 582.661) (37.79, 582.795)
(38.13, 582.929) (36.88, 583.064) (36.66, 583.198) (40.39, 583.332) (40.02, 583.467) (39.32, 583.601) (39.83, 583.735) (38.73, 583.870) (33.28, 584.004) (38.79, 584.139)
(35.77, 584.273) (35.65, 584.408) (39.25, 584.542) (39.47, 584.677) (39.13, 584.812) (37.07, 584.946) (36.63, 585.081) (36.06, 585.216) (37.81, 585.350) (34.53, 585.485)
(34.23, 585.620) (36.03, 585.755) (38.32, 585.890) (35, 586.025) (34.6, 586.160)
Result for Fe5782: 0.105 nm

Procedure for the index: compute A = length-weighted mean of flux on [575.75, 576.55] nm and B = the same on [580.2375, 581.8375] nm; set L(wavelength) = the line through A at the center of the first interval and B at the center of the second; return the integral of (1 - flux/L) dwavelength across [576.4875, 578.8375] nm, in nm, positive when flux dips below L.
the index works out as 0.05 nm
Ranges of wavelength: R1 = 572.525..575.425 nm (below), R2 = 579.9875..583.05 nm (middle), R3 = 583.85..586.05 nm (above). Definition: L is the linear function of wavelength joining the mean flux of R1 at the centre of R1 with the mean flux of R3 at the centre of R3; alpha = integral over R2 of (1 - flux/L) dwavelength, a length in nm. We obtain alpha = -0.111 nm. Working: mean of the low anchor 37.7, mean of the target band 38.4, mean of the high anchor 36.8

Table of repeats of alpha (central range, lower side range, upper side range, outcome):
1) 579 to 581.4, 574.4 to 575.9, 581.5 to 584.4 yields -0.09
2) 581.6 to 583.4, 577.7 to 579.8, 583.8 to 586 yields -0.03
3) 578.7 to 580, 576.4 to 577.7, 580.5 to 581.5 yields 0.01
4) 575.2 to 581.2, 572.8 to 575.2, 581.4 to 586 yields -0.08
